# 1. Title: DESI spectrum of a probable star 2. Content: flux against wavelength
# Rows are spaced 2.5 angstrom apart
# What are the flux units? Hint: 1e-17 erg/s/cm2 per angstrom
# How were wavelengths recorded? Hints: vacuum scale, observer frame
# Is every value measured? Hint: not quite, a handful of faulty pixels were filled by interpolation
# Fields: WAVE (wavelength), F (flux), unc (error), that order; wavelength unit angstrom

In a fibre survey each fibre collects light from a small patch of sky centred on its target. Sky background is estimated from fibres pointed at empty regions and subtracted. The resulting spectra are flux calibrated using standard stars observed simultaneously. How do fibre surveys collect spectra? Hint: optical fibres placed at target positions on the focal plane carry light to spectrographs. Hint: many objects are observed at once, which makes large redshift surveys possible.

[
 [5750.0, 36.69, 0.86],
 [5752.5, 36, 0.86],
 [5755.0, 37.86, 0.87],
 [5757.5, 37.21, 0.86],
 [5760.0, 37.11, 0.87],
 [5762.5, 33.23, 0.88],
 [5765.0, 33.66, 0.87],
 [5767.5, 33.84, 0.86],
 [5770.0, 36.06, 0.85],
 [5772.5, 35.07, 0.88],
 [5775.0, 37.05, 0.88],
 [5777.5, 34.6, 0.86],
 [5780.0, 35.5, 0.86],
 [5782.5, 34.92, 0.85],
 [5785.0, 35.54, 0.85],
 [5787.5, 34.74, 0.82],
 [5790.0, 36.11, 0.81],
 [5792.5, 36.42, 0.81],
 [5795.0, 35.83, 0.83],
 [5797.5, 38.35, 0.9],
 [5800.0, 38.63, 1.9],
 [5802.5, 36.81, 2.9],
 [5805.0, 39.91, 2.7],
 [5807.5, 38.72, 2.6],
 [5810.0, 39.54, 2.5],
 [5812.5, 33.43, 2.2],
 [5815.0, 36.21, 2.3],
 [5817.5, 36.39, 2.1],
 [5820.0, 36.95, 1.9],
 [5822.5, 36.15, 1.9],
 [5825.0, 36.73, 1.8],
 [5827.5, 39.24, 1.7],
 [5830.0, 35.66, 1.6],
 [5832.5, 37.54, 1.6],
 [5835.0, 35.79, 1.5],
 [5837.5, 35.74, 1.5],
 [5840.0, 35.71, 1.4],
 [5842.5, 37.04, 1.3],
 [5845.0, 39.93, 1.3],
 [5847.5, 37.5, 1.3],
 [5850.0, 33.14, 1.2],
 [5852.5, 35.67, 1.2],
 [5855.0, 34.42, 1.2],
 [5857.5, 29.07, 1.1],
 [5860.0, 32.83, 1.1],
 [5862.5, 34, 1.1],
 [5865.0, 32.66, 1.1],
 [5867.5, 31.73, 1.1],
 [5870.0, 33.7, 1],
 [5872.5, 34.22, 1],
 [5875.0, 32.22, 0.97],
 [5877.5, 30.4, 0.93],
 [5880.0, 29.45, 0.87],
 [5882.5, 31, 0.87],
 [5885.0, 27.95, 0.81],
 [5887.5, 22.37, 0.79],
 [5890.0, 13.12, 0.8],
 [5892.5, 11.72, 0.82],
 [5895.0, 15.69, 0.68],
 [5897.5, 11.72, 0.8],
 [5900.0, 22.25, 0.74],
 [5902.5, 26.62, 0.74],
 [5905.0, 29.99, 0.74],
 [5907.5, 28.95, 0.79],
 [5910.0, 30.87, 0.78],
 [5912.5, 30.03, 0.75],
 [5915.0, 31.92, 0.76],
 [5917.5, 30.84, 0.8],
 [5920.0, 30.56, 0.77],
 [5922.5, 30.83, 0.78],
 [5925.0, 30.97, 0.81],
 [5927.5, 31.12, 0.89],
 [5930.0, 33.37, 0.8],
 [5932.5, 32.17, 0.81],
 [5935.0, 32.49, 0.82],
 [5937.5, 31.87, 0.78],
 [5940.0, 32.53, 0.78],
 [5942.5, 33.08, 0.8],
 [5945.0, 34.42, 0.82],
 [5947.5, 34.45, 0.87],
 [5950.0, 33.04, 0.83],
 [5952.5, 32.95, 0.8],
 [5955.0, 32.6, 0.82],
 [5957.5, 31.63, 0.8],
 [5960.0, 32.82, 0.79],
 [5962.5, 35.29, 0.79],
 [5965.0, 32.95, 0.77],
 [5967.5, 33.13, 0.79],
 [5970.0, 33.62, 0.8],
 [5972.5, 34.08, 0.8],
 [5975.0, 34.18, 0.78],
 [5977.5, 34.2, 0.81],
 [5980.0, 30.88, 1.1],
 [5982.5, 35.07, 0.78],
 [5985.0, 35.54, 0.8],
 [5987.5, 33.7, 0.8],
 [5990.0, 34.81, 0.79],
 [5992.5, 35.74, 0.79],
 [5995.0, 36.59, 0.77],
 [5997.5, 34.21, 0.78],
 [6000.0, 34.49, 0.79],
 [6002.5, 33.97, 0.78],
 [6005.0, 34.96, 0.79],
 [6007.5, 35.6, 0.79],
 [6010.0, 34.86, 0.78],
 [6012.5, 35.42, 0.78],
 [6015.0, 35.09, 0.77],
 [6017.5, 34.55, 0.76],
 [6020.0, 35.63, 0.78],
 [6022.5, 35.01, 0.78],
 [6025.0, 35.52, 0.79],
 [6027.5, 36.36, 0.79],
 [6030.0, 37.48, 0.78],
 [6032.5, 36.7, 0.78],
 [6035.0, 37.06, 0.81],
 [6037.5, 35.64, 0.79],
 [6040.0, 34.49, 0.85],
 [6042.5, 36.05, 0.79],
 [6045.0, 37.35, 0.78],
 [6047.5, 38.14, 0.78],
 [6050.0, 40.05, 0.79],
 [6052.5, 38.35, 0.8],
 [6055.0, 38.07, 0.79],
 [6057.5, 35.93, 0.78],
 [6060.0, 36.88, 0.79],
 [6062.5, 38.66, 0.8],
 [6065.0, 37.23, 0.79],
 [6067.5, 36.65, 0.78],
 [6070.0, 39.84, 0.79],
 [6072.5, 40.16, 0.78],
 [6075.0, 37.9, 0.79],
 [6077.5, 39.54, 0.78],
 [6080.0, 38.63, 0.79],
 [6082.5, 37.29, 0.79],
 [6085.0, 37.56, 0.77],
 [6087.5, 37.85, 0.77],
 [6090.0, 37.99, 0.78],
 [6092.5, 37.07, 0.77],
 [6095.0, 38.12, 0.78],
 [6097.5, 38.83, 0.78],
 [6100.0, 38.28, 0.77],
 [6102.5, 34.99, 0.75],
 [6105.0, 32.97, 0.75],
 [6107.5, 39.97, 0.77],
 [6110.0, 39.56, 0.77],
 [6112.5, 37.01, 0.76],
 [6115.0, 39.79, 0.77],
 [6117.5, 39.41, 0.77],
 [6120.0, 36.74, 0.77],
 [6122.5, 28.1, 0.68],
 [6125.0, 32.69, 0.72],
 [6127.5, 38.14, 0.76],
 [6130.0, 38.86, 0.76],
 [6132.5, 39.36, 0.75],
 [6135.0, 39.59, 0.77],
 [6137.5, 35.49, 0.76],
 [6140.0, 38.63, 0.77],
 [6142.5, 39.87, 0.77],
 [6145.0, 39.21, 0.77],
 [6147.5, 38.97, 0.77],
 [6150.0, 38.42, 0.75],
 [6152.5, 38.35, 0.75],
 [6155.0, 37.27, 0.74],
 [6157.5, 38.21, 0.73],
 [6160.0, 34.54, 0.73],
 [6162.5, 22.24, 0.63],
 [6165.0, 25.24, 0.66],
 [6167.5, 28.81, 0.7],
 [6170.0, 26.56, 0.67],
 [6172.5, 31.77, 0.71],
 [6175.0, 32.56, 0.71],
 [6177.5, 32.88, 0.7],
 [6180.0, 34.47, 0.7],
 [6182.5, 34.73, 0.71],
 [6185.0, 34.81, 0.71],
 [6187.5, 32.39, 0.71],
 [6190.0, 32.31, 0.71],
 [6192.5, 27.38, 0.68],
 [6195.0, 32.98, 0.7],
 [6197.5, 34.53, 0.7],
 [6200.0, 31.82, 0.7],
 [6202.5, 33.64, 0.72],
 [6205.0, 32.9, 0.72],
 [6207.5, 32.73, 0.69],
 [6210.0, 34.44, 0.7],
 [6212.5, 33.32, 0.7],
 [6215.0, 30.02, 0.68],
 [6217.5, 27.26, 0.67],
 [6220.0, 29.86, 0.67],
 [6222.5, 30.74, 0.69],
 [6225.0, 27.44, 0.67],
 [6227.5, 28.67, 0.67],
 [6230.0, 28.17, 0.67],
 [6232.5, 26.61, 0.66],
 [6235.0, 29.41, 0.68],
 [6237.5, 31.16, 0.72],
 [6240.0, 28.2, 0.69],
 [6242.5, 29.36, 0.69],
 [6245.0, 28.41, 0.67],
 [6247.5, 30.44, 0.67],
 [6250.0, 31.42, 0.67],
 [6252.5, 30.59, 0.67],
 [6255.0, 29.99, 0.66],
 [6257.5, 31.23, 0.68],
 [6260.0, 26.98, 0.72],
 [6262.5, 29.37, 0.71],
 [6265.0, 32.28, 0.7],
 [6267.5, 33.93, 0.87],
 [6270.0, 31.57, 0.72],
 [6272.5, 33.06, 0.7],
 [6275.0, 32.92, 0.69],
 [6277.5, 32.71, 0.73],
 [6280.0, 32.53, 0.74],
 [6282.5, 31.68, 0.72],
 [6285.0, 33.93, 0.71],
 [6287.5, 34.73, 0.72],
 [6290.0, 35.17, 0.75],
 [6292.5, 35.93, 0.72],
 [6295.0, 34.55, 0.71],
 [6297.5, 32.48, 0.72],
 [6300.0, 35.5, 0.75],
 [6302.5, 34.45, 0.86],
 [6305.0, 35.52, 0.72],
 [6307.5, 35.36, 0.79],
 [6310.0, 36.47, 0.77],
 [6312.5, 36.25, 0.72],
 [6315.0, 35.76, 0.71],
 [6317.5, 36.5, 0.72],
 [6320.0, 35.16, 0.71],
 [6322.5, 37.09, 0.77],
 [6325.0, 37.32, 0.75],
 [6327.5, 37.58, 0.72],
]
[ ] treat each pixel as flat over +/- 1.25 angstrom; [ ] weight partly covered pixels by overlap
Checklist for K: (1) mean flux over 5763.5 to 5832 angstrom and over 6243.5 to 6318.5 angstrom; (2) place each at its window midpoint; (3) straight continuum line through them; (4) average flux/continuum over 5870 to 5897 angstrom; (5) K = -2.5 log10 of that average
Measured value 0.40 mag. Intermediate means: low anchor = 36.4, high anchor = 33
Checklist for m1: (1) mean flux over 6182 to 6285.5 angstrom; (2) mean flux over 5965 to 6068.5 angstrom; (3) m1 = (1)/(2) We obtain 0.87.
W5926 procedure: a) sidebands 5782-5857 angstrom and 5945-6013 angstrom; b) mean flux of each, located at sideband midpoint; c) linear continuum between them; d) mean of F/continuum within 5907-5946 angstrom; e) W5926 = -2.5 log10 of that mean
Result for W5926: 0.11 mag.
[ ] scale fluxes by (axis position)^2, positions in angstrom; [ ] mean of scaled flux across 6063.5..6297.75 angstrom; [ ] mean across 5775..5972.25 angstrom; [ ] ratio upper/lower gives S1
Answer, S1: 1.2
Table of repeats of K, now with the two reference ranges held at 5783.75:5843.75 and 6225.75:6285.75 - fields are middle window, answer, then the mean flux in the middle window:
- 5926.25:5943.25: 0.09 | 32.4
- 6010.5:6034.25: -0.06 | 35.8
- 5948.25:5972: 0.05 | 33.2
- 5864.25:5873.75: 0.09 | 33.1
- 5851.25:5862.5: 0.10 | 33.1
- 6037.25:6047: -0.08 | 36.1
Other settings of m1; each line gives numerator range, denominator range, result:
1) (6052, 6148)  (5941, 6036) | 1.09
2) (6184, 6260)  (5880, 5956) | 1.08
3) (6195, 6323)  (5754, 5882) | 0.91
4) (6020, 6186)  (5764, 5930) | 1.11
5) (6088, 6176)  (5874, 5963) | 1.24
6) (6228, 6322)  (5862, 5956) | 1.11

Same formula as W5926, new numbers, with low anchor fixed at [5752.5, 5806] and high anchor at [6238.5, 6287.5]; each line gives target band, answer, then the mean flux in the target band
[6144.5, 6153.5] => -0.20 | 38.7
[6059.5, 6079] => -0.16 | 38.4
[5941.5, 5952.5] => 0.02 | 33.7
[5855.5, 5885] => 0.11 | 31.8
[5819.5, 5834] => -0.04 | 37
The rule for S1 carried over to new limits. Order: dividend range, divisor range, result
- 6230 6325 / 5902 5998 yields 1.11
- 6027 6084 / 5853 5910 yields 1.46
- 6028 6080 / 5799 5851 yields 1.10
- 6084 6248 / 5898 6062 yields 1.06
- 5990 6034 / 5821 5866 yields 1.06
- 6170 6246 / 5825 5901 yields 1.14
